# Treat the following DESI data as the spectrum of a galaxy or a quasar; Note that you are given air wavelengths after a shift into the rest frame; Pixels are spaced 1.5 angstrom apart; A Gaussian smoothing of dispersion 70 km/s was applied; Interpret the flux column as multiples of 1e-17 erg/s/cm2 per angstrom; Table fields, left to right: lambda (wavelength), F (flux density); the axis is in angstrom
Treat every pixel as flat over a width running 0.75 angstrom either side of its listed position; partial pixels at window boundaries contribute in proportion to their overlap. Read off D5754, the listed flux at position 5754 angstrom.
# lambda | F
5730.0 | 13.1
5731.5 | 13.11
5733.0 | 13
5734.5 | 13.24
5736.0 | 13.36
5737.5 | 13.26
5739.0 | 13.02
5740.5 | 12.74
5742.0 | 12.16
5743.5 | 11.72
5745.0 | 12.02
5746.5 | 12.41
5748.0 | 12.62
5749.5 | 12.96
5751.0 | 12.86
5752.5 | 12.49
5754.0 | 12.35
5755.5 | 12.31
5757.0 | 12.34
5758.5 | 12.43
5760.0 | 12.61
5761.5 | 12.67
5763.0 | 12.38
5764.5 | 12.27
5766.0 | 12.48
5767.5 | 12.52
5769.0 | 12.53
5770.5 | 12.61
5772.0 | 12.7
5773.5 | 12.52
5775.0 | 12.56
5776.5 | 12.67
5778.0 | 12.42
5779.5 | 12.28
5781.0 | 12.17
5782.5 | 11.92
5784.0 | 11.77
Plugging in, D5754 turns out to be 12.35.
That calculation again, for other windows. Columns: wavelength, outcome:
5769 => 12.53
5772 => 12.7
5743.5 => 11.72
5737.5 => 13.26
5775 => 12.56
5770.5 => 12.61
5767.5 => 12.52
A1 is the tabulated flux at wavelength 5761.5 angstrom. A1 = 12.67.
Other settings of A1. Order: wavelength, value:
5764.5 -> 12.27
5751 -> 12.86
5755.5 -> 12.31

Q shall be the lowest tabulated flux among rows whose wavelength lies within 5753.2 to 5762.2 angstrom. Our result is 12.31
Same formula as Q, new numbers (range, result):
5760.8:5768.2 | 12.27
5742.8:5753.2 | 11.72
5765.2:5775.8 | 12.48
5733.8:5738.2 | 13.24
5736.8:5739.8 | 13.02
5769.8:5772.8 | 12.61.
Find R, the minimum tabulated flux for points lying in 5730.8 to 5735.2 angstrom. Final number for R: 13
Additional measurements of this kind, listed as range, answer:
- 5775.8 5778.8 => 12.42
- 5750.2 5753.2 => 12.49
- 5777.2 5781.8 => 12.17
